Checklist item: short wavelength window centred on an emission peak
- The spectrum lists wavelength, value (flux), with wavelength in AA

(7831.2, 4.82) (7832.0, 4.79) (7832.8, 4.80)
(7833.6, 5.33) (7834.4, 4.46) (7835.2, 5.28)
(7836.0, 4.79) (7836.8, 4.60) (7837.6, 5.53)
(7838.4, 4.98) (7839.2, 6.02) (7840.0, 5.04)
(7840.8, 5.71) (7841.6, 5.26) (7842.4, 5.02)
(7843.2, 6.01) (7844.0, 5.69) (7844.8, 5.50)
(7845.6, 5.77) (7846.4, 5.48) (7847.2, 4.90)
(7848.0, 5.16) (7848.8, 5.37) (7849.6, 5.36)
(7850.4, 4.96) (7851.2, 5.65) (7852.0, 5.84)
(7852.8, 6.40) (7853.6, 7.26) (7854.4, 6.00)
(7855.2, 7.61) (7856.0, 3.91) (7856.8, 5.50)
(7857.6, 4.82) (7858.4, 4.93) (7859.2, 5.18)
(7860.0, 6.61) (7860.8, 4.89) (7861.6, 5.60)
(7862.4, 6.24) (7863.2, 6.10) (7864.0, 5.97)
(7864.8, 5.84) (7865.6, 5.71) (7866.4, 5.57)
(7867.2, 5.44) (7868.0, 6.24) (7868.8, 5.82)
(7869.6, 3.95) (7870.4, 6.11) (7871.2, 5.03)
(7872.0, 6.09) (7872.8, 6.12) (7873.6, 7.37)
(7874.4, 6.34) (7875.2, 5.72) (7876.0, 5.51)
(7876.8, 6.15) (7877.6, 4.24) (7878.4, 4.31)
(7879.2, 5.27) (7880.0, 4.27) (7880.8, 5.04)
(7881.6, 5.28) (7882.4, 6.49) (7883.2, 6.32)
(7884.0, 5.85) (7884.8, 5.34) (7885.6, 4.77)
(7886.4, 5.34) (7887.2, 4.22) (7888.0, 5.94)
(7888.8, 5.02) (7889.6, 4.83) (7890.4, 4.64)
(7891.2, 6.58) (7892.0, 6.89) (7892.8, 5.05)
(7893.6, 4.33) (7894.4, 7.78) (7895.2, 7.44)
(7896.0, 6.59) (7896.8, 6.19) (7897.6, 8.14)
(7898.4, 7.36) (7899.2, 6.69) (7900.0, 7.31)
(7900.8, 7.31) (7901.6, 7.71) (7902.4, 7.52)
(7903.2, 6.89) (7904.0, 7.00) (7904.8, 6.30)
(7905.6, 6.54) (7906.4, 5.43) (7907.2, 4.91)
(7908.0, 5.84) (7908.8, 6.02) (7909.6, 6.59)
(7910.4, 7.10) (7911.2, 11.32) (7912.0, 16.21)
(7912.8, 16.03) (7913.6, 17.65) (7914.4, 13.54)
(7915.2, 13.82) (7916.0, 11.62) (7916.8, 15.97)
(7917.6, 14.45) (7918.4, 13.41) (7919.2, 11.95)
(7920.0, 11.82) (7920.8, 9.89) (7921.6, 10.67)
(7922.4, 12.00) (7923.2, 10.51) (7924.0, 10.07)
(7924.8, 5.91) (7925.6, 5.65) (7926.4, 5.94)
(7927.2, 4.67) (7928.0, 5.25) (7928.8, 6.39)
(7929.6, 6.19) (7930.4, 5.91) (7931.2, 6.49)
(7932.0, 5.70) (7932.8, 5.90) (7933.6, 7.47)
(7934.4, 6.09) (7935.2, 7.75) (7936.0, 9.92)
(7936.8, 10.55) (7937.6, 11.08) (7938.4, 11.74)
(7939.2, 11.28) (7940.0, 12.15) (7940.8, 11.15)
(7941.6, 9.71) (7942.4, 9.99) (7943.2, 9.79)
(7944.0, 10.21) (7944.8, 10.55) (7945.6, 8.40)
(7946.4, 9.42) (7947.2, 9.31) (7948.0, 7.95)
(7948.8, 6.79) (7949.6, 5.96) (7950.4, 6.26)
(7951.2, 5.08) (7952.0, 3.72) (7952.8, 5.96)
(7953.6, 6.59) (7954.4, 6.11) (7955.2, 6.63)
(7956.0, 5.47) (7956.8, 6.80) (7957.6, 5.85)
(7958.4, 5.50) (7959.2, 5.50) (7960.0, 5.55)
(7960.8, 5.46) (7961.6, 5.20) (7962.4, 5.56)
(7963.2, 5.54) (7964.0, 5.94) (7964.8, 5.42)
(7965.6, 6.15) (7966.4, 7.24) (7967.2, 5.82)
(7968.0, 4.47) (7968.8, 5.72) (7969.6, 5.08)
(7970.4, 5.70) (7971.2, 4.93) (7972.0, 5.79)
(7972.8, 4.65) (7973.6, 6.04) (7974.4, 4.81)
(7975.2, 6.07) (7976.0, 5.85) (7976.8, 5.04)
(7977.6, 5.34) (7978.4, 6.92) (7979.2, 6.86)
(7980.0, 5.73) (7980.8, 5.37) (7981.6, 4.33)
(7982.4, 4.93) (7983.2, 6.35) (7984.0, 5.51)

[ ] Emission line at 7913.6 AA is H-alpha 6563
